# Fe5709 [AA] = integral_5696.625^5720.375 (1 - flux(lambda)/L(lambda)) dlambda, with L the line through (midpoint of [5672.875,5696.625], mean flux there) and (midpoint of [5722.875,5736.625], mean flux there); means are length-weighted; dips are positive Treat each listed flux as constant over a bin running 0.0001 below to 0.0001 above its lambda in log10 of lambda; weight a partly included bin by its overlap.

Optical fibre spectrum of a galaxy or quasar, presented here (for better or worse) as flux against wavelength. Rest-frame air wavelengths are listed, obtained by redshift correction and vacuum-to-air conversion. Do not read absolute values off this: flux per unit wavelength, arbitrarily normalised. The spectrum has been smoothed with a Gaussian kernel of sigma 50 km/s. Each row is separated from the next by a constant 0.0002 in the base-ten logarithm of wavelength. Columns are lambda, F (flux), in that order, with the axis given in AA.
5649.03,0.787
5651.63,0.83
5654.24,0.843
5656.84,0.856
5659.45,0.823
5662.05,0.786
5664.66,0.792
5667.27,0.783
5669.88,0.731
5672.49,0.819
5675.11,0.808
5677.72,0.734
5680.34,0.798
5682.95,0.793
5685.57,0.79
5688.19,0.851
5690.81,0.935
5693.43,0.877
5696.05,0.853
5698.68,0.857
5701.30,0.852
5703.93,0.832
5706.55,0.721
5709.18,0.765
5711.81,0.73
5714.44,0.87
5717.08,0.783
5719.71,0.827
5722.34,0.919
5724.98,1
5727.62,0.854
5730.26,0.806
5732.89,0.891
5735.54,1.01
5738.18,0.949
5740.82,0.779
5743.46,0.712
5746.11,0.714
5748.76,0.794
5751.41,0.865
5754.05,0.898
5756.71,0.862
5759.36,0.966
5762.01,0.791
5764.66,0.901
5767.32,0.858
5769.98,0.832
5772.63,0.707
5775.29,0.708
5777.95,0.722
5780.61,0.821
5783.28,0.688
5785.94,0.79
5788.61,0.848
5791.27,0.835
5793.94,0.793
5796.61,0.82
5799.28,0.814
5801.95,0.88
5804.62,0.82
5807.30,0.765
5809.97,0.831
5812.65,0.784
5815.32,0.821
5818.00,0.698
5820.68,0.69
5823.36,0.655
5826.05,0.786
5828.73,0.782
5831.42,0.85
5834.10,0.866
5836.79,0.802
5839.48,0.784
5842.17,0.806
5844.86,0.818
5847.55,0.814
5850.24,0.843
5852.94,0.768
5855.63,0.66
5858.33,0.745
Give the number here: 1.8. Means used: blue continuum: 0.825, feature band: 0.805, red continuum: 0.91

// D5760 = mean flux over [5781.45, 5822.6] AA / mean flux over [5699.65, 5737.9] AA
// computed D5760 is 0.93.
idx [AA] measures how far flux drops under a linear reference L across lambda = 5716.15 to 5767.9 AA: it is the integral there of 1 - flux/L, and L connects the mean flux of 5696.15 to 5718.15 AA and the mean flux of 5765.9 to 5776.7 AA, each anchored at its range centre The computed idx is -4.6 AA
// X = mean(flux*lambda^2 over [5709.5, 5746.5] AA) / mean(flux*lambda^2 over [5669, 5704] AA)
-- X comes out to 1.04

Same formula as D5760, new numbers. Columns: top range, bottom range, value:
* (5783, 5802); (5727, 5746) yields 0.96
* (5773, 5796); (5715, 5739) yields 0.87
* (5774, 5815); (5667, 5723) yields 0.98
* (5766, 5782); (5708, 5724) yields 0.94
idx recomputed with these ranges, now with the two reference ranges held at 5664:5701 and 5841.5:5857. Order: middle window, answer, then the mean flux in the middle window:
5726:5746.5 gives -1.0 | 0.847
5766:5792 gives 0.6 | 0.78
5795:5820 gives -0.3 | 0.801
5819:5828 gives 0.8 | 0.715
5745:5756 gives -0.3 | 0.822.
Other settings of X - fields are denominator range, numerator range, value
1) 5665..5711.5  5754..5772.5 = 1.09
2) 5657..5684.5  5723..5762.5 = 1.12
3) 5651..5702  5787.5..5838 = 1.02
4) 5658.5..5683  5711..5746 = 1.11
